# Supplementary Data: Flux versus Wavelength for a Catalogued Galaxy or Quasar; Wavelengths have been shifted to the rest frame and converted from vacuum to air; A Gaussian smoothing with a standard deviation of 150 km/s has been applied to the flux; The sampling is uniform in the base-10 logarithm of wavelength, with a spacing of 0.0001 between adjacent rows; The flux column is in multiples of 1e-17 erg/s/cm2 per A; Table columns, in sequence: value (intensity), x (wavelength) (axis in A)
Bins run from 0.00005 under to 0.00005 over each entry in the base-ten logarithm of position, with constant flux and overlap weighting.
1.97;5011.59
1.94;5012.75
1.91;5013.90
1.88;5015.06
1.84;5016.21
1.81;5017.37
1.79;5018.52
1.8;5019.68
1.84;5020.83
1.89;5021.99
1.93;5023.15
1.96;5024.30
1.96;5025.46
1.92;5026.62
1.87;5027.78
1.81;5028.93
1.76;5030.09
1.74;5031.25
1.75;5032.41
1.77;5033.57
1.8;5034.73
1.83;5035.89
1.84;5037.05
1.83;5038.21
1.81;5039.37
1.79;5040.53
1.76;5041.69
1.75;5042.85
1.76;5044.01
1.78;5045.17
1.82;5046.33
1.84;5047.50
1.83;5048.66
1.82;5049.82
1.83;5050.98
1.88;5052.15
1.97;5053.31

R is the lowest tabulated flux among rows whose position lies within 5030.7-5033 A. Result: 1.74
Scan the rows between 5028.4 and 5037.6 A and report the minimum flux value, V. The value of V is 1.74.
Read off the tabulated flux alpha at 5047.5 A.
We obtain 1.84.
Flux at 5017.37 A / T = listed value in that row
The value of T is 1.81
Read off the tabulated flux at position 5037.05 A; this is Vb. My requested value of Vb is 1.84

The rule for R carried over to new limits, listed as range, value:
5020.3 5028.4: 1.84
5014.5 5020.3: 1.79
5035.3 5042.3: 1.76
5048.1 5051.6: 1.82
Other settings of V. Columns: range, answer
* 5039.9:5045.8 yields 1.75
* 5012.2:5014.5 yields 1.91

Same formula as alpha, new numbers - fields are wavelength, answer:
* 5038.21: 1.83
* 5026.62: 1.92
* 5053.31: 1.97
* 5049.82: 1.82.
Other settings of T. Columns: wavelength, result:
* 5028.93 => 1.81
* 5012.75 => 1.94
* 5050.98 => 1.83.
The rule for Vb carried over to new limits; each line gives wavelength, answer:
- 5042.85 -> 1.75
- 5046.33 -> 1.82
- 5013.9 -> 1.91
